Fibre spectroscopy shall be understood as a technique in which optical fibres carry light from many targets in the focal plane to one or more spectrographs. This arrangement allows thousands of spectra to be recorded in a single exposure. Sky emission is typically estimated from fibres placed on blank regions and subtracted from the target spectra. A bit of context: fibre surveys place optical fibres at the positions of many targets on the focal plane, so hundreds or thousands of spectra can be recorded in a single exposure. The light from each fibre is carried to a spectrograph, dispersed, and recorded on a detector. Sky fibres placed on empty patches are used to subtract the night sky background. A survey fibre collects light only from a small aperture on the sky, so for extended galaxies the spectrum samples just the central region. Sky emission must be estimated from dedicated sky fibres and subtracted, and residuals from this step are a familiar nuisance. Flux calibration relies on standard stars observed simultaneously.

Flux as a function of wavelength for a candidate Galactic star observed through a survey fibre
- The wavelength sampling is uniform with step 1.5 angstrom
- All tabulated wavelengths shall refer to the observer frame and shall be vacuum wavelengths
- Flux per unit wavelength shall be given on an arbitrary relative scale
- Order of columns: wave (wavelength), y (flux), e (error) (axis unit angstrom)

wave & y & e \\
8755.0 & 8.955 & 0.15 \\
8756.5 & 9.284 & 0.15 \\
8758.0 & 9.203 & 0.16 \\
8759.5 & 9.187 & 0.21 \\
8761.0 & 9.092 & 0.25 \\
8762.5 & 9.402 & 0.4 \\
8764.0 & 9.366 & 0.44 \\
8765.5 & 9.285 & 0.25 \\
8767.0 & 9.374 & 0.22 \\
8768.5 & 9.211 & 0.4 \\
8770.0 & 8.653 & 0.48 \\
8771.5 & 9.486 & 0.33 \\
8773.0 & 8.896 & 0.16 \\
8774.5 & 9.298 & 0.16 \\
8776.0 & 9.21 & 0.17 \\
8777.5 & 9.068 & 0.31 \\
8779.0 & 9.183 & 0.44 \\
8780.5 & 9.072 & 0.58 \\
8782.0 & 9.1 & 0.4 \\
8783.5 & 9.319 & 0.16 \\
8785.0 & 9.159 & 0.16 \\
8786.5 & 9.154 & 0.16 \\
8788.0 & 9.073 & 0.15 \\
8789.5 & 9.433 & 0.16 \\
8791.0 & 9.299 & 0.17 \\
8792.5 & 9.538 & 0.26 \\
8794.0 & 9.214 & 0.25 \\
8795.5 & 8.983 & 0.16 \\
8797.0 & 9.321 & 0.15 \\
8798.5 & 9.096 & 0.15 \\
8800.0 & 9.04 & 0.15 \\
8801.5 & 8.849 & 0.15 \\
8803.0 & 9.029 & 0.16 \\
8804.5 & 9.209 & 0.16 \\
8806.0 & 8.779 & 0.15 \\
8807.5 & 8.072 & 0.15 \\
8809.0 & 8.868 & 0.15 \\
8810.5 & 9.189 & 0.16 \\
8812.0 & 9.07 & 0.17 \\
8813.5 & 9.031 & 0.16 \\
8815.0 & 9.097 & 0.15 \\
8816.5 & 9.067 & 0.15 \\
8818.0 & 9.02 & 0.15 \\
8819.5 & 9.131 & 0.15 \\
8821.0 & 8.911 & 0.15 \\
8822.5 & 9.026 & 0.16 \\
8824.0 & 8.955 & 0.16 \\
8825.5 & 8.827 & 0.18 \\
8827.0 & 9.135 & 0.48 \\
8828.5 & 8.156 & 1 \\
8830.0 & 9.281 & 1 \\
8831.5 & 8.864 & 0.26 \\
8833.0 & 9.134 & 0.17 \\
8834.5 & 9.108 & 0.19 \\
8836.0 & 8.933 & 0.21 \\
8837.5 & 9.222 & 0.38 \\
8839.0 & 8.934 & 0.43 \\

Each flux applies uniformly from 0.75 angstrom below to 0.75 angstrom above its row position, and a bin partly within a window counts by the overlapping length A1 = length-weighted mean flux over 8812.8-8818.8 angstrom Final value 9.05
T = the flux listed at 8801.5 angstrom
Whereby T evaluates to 8.849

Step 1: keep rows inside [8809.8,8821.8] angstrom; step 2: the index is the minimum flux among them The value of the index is 8.911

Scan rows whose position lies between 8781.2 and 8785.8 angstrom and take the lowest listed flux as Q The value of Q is 9.1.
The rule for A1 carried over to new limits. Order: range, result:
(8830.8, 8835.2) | 9.04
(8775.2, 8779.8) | 9.15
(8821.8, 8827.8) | 8.98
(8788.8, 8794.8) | 9.37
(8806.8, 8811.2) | 8.71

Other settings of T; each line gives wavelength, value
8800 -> 9.04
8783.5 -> 9.319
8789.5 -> 9.433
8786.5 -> 9.154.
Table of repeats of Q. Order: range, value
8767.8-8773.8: 8.653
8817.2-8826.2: 8.827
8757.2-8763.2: 9.092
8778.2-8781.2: 9.072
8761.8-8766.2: 9.285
